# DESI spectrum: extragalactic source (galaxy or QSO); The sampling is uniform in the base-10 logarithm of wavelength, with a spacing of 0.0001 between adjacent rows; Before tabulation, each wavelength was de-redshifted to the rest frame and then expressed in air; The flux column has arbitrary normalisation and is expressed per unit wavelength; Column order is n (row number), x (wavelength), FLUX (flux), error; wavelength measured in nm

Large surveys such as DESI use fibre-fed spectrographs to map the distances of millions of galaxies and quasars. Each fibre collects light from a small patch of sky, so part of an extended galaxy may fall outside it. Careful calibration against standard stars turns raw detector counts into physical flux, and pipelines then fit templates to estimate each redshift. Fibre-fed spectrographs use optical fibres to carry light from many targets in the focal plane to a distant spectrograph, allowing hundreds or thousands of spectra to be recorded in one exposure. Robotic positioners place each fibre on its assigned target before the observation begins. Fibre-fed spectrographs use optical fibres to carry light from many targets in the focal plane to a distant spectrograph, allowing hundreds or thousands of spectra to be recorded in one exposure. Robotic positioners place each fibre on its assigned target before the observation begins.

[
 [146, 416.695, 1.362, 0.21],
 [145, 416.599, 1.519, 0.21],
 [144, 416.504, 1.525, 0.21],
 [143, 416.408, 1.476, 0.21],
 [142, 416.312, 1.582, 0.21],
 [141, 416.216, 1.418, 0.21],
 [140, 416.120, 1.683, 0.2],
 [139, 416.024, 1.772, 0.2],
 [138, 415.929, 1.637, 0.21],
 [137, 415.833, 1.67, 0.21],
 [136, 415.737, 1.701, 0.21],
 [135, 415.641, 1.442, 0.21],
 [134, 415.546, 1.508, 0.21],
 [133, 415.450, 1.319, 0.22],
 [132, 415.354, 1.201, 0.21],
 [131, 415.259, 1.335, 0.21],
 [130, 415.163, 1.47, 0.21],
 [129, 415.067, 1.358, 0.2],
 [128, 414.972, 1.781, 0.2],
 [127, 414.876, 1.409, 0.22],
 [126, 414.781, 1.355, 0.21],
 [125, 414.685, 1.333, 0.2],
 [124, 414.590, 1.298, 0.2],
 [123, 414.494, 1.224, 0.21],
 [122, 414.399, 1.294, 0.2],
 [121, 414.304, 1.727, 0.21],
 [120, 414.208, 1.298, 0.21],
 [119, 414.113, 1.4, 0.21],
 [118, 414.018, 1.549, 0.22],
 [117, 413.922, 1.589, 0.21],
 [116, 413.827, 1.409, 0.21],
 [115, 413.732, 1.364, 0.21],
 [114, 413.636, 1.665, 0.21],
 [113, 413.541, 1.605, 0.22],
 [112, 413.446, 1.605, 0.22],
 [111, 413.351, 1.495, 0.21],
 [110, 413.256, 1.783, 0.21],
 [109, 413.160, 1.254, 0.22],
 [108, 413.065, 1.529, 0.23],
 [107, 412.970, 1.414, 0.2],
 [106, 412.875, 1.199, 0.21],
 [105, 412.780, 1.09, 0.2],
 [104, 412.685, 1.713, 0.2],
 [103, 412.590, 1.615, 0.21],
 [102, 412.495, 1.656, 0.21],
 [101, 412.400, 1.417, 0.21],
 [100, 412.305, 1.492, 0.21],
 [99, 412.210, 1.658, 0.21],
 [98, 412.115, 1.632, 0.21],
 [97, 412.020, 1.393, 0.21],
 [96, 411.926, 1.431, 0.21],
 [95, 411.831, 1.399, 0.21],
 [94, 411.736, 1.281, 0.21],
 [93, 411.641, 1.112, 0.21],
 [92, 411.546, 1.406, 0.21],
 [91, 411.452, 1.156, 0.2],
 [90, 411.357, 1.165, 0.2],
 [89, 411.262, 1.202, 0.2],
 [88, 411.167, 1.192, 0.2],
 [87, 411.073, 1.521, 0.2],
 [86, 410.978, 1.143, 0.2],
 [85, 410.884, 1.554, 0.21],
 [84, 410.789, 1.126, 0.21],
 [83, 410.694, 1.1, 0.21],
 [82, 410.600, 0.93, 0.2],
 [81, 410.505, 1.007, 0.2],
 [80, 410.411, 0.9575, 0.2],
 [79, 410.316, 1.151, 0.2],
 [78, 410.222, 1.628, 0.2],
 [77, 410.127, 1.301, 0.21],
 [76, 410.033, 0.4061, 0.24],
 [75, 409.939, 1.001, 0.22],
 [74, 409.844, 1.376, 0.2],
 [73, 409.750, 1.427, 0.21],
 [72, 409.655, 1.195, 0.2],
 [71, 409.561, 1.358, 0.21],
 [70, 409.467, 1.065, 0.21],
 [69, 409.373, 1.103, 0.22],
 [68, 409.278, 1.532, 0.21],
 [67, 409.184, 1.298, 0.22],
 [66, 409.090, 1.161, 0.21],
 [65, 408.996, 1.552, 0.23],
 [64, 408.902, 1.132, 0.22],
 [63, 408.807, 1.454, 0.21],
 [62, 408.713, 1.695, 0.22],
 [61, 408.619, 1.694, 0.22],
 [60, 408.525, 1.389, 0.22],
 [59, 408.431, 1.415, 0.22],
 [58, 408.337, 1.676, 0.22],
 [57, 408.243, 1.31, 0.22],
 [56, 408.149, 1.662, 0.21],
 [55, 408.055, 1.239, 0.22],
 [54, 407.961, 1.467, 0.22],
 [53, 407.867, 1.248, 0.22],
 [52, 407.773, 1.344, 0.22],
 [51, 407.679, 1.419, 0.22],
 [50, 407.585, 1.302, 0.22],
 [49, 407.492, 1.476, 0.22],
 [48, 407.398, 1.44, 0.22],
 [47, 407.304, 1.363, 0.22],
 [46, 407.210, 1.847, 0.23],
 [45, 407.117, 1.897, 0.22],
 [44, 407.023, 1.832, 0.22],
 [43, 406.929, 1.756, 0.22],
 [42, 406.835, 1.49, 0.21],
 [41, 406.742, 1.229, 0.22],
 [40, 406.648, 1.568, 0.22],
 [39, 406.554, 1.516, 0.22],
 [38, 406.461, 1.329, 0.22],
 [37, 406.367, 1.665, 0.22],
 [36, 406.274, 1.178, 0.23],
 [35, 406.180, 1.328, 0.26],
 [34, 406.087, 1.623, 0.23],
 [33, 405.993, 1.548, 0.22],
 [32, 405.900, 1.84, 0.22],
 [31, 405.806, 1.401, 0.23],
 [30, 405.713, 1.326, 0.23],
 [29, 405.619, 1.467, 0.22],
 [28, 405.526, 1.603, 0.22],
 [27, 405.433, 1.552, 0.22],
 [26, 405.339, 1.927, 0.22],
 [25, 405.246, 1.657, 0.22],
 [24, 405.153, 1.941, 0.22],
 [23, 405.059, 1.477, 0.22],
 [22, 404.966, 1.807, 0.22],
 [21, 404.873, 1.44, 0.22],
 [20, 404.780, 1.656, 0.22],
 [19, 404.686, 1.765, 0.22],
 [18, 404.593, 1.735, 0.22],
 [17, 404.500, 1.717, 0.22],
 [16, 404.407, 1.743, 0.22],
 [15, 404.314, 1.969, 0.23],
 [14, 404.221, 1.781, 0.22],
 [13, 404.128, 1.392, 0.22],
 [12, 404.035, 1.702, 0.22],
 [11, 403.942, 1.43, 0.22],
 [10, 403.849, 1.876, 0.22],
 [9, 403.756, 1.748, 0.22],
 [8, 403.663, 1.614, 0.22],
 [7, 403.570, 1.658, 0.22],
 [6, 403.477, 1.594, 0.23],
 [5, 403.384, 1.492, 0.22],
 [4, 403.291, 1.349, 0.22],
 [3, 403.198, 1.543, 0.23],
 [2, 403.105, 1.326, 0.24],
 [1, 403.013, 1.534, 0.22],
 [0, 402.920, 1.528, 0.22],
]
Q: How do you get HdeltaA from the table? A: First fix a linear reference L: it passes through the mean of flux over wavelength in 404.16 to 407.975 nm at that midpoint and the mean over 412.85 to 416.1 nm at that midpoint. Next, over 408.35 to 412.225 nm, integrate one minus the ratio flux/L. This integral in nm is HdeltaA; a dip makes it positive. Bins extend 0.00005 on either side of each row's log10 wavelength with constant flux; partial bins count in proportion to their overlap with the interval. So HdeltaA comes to 0.61 nm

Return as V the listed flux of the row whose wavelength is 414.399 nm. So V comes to 1.294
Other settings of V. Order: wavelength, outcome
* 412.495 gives 1.656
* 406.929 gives 1.756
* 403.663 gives 1.614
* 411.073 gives 1.521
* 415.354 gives 1.201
